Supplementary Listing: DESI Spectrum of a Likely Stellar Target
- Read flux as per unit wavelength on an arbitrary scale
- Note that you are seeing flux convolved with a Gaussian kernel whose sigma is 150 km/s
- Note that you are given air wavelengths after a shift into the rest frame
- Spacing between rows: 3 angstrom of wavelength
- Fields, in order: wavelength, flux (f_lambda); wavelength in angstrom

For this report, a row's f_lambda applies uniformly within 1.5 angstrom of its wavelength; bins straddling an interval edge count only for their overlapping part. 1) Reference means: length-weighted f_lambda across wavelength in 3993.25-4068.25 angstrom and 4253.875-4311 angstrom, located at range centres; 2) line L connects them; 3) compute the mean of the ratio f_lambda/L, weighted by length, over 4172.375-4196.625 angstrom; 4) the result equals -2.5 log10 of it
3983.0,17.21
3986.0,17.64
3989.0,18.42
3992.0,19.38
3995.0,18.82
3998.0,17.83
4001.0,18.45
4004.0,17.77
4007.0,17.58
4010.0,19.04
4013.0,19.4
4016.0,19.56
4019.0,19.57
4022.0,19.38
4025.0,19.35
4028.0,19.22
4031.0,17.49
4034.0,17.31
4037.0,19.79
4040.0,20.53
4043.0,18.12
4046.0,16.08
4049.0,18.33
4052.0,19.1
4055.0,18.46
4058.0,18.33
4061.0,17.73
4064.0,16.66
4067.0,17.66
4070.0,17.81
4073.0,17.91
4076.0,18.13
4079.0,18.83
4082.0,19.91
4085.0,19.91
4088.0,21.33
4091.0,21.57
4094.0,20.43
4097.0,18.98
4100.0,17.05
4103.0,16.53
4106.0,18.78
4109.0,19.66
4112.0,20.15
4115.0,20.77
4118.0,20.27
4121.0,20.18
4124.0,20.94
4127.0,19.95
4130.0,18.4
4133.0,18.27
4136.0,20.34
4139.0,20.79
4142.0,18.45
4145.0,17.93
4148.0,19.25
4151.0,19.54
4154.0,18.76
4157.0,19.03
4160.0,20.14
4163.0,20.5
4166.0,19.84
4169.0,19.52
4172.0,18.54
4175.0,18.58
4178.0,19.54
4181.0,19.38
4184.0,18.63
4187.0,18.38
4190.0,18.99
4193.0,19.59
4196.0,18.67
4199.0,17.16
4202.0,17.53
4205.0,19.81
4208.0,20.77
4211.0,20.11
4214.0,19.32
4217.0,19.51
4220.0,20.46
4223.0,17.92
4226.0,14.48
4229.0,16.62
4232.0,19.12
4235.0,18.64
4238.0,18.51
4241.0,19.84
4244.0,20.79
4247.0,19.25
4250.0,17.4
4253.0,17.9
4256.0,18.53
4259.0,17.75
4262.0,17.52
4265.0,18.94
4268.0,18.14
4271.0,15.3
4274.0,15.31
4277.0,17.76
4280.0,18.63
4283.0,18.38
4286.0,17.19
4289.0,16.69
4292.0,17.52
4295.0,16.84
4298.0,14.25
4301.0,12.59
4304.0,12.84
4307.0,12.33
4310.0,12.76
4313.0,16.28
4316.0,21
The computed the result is -0.11 mag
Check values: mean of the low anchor 18.5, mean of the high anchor 16.3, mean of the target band 19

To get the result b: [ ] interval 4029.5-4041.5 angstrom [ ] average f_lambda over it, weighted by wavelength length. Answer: 18.8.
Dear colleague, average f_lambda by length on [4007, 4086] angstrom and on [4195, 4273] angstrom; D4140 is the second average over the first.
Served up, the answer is 1.0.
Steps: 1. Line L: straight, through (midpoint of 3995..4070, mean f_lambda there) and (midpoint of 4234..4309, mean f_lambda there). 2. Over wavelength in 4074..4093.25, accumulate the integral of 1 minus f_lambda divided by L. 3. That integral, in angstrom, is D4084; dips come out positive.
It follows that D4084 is -1.9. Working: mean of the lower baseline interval 18.4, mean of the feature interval 19.9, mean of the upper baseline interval 17.1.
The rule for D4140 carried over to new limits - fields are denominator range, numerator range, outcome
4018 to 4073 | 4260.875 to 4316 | 0.88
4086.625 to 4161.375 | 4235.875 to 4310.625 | 0.87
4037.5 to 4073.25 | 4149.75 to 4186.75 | 1.07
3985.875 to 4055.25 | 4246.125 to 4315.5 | 0.89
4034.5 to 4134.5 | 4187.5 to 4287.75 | 0.97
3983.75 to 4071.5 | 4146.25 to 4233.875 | 1.03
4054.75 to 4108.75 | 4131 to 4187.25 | 1.03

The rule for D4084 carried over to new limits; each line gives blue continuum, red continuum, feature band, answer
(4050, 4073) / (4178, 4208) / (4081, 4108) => -1.8 angstrom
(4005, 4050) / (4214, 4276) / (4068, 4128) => -3.0 angstrom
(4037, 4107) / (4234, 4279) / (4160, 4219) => -2.9 angstrom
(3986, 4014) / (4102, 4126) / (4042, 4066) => 1.5 angstrom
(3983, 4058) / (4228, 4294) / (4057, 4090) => -0.3 angstrom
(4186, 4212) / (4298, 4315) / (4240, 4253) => -1.9 angstrom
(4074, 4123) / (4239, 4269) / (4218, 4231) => 0.9 angstrom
